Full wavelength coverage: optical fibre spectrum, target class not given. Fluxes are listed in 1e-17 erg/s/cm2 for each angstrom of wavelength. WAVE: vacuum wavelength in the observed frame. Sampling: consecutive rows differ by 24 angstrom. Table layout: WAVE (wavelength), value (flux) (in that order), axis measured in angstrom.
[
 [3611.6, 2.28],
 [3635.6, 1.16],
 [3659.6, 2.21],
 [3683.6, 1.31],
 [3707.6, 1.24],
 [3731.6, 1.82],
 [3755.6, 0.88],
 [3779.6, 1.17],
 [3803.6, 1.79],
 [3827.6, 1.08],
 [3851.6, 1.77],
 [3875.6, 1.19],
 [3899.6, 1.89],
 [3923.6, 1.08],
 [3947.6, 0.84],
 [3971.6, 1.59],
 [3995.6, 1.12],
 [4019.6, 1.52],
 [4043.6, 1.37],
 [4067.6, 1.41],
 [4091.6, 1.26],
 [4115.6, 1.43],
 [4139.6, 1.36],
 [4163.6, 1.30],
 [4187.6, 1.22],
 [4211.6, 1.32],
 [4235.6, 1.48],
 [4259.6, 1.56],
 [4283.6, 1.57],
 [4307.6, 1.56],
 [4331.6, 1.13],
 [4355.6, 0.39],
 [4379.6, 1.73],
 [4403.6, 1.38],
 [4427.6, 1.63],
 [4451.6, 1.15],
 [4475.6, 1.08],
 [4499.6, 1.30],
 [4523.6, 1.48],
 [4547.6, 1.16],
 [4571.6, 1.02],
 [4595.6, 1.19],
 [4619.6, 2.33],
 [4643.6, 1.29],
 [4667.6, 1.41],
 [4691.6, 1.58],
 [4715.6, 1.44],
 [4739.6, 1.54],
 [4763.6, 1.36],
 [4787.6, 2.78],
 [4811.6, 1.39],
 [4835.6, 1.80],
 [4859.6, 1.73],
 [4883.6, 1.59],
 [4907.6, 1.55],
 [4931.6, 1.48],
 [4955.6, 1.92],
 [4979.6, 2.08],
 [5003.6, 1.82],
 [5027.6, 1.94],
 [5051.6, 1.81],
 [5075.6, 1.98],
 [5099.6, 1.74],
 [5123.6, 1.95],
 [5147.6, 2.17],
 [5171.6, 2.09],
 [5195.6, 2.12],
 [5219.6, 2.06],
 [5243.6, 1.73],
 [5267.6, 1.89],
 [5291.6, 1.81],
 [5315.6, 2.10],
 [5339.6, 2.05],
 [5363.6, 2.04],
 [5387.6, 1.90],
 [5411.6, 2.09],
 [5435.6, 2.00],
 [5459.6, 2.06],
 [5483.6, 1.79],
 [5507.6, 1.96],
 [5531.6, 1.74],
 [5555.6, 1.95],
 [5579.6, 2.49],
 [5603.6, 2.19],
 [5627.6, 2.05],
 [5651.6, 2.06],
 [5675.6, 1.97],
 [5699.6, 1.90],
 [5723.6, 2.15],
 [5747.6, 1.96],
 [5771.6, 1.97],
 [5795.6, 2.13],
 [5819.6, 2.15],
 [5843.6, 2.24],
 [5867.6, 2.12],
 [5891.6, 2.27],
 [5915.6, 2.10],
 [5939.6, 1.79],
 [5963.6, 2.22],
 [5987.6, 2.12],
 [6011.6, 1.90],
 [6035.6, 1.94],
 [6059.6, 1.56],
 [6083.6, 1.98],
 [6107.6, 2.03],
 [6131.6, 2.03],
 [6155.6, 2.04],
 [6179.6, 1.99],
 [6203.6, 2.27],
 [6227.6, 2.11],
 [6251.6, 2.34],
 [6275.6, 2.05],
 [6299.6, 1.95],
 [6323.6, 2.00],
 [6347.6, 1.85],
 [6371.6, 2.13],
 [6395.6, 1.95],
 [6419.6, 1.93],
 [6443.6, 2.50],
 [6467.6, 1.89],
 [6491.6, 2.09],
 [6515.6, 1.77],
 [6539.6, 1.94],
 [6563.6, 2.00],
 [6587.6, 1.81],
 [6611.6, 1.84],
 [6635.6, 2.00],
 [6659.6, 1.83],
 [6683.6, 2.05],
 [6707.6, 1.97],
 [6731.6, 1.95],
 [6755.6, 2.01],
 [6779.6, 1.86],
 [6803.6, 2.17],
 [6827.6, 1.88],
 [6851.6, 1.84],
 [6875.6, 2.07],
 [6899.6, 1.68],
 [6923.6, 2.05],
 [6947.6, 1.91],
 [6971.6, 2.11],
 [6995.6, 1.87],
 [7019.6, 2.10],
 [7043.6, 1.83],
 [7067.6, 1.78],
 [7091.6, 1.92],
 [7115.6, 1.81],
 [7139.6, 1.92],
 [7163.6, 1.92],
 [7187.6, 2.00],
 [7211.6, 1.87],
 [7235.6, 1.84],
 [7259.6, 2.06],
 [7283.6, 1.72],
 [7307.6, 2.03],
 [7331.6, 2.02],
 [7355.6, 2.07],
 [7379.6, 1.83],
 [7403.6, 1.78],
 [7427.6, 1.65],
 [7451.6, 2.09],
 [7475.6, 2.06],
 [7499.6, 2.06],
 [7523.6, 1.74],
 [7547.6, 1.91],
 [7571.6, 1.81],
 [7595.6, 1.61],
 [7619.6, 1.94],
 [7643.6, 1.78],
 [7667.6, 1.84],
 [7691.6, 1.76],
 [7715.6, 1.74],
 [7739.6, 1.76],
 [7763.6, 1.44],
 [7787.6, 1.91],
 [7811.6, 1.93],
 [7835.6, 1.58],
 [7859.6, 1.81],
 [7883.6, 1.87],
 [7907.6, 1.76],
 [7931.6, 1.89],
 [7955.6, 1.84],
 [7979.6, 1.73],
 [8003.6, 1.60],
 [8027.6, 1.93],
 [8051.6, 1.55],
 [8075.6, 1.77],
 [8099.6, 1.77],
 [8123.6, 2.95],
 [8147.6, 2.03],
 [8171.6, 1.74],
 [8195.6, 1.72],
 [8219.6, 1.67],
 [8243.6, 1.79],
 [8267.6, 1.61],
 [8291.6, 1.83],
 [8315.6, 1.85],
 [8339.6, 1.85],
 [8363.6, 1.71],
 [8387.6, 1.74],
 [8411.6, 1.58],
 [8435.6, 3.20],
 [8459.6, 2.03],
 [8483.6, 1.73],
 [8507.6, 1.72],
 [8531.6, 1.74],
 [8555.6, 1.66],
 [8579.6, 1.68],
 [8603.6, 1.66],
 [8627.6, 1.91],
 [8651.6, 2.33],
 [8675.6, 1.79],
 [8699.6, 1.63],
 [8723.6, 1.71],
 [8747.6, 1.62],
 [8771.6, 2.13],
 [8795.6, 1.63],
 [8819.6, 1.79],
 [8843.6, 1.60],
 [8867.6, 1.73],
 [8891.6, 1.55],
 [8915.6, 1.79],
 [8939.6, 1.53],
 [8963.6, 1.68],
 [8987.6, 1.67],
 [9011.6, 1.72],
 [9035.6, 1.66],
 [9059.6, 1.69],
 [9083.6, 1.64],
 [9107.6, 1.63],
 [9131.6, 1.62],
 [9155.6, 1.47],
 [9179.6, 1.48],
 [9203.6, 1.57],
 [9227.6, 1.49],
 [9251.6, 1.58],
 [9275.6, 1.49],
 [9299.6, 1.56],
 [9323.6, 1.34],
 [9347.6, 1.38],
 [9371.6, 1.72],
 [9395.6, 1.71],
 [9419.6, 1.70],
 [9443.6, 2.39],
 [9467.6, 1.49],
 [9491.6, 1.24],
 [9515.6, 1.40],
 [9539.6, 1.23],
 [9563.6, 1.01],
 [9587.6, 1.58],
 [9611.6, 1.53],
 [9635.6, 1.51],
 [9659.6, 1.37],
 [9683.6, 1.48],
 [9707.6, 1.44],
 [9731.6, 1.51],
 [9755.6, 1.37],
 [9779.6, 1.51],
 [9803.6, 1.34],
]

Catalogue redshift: 0.29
